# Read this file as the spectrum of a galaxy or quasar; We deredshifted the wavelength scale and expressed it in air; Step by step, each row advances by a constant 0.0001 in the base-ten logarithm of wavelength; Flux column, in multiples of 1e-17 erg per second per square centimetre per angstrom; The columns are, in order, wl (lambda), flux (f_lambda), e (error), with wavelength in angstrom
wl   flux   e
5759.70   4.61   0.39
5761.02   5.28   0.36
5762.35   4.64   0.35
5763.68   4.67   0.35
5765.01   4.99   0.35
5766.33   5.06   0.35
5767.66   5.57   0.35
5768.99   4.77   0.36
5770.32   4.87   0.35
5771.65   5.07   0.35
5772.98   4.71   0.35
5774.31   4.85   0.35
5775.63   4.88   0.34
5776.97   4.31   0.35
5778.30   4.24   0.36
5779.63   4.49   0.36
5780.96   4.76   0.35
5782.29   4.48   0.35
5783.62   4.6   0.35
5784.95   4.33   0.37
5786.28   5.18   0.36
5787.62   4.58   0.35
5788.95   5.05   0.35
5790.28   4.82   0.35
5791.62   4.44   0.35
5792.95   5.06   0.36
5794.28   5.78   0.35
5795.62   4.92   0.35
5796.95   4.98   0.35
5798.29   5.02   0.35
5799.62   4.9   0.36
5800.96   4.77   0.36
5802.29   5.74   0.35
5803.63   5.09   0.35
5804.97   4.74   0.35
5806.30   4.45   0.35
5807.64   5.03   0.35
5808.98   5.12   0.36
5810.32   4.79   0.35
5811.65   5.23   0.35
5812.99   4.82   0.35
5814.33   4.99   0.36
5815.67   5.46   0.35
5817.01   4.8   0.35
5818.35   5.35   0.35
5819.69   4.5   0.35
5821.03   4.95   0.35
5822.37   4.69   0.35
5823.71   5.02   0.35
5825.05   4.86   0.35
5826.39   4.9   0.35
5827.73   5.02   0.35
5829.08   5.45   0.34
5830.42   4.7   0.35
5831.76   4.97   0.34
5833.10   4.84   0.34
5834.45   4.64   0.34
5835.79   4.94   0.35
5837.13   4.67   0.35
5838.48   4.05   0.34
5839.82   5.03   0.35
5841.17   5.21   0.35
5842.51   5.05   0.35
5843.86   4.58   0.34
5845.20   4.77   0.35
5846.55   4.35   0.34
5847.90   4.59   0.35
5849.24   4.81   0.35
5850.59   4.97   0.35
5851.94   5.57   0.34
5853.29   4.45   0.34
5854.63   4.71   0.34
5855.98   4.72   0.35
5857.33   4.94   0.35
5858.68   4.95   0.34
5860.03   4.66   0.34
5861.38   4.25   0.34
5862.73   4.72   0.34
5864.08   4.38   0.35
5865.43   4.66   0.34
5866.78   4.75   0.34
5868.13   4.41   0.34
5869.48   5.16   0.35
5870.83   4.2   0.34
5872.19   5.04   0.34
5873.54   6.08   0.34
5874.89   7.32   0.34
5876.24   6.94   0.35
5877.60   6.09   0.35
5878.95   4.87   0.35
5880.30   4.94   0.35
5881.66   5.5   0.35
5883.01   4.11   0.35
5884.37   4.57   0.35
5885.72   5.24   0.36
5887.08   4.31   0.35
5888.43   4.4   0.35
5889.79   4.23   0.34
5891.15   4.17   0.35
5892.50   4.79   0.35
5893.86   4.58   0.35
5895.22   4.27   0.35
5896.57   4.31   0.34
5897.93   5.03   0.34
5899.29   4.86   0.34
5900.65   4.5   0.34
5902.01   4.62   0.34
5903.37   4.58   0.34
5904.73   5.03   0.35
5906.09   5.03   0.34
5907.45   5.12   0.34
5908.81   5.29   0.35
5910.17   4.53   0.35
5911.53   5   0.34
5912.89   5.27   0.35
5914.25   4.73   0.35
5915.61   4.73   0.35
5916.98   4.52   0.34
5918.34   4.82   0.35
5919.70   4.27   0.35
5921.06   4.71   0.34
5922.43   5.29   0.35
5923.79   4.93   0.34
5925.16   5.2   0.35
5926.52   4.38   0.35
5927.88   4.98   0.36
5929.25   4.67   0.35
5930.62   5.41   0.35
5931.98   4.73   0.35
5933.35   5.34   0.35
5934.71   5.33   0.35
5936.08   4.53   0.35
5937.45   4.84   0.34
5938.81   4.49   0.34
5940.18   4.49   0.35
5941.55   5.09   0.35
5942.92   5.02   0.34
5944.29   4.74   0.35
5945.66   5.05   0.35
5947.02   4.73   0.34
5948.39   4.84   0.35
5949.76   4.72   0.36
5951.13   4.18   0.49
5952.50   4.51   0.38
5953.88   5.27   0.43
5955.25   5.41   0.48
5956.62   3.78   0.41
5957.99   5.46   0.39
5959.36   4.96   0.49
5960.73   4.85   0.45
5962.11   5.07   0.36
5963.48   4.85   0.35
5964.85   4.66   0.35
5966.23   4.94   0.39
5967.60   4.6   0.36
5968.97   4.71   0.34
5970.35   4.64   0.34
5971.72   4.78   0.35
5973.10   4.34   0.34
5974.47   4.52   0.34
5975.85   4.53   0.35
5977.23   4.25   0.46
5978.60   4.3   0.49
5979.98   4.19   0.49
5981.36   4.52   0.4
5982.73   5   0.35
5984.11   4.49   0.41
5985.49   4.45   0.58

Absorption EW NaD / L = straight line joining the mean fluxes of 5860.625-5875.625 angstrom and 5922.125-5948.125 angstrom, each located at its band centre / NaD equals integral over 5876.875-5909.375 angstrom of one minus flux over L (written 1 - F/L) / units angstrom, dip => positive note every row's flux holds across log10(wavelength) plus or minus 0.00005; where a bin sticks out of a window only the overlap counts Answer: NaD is 1.3 angstrom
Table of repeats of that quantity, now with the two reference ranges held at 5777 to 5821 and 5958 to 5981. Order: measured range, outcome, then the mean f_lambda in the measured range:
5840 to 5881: -1.74 angstrom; 5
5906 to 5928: -0.63 angstrom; 4.87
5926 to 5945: -0.65 angstrom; 4.86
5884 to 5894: 0.49 angstrom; 4.53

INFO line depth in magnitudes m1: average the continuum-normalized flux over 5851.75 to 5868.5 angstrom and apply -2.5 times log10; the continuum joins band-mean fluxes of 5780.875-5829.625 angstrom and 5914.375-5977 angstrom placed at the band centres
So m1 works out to 0.04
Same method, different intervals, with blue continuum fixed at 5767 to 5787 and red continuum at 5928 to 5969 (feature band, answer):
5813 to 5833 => -0.04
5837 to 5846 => 0.00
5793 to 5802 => -0.08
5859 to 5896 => -0.02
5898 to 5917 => -0.01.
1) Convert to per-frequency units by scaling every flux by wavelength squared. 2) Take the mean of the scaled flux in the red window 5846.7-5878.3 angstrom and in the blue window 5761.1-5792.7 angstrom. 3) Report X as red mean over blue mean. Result 1.09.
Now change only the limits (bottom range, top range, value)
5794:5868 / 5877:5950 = 1.02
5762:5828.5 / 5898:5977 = 1.03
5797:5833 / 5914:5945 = 1.01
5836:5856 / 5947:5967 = 1.05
